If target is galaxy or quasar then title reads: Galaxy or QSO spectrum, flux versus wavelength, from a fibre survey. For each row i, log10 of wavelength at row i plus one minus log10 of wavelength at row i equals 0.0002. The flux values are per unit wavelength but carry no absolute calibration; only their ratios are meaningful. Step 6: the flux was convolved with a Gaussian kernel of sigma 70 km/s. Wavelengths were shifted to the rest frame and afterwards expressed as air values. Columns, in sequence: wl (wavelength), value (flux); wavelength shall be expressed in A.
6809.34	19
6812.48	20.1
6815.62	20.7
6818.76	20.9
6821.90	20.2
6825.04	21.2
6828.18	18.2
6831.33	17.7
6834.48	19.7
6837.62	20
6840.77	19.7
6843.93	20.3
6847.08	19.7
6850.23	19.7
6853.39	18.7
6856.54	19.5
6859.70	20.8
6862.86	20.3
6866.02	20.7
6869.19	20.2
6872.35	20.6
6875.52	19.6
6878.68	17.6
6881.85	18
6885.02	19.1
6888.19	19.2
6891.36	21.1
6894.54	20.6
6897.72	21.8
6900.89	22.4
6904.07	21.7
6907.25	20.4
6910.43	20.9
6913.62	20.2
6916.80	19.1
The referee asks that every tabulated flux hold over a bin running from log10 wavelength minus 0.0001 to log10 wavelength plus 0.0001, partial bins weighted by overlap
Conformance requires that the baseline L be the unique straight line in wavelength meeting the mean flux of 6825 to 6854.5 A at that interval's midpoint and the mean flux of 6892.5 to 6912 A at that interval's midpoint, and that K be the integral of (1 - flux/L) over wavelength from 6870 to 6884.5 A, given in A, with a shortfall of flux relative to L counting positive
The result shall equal 1.1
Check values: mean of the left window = 19.4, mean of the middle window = 19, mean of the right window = 21.3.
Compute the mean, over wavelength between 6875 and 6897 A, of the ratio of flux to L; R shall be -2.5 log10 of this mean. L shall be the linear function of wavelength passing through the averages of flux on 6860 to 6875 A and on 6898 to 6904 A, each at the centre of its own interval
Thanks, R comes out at 0.10 mag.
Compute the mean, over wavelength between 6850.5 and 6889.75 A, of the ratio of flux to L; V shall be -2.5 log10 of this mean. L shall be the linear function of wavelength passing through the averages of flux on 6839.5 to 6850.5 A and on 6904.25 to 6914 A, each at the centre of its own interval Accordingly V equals 0.04 mag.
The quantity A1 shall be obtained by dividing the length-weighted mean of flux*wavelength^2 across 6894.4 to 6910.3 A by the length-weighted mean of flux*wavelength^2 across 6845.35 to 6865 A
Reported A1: 1.1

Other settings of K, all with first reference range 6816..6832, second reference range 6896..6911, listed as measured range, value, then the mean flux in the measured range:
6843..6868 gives 0.6 A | 20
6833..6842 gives 0.1 A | 19.8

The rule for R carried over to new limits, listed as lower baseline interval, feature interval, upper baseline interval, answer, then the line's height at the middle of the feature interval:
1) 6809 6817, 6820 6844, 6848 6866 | 0.02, 20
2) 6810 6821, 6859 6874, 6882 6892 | -0.04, 19.7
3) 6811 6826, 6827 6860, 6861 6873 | 0.06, 20.5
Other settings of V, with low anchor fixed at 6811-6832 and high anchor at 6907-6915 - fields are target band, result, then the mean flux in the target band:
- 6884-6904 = -0.02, 20.8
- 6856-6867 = -0.01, 20.4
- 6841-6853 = 0.02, 19.7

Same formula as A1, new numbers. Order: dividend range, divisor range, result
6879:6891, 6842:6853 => 0.97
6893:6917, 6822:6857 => 1.10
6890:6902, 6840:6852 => 1.10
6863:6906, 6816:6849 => 1.04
